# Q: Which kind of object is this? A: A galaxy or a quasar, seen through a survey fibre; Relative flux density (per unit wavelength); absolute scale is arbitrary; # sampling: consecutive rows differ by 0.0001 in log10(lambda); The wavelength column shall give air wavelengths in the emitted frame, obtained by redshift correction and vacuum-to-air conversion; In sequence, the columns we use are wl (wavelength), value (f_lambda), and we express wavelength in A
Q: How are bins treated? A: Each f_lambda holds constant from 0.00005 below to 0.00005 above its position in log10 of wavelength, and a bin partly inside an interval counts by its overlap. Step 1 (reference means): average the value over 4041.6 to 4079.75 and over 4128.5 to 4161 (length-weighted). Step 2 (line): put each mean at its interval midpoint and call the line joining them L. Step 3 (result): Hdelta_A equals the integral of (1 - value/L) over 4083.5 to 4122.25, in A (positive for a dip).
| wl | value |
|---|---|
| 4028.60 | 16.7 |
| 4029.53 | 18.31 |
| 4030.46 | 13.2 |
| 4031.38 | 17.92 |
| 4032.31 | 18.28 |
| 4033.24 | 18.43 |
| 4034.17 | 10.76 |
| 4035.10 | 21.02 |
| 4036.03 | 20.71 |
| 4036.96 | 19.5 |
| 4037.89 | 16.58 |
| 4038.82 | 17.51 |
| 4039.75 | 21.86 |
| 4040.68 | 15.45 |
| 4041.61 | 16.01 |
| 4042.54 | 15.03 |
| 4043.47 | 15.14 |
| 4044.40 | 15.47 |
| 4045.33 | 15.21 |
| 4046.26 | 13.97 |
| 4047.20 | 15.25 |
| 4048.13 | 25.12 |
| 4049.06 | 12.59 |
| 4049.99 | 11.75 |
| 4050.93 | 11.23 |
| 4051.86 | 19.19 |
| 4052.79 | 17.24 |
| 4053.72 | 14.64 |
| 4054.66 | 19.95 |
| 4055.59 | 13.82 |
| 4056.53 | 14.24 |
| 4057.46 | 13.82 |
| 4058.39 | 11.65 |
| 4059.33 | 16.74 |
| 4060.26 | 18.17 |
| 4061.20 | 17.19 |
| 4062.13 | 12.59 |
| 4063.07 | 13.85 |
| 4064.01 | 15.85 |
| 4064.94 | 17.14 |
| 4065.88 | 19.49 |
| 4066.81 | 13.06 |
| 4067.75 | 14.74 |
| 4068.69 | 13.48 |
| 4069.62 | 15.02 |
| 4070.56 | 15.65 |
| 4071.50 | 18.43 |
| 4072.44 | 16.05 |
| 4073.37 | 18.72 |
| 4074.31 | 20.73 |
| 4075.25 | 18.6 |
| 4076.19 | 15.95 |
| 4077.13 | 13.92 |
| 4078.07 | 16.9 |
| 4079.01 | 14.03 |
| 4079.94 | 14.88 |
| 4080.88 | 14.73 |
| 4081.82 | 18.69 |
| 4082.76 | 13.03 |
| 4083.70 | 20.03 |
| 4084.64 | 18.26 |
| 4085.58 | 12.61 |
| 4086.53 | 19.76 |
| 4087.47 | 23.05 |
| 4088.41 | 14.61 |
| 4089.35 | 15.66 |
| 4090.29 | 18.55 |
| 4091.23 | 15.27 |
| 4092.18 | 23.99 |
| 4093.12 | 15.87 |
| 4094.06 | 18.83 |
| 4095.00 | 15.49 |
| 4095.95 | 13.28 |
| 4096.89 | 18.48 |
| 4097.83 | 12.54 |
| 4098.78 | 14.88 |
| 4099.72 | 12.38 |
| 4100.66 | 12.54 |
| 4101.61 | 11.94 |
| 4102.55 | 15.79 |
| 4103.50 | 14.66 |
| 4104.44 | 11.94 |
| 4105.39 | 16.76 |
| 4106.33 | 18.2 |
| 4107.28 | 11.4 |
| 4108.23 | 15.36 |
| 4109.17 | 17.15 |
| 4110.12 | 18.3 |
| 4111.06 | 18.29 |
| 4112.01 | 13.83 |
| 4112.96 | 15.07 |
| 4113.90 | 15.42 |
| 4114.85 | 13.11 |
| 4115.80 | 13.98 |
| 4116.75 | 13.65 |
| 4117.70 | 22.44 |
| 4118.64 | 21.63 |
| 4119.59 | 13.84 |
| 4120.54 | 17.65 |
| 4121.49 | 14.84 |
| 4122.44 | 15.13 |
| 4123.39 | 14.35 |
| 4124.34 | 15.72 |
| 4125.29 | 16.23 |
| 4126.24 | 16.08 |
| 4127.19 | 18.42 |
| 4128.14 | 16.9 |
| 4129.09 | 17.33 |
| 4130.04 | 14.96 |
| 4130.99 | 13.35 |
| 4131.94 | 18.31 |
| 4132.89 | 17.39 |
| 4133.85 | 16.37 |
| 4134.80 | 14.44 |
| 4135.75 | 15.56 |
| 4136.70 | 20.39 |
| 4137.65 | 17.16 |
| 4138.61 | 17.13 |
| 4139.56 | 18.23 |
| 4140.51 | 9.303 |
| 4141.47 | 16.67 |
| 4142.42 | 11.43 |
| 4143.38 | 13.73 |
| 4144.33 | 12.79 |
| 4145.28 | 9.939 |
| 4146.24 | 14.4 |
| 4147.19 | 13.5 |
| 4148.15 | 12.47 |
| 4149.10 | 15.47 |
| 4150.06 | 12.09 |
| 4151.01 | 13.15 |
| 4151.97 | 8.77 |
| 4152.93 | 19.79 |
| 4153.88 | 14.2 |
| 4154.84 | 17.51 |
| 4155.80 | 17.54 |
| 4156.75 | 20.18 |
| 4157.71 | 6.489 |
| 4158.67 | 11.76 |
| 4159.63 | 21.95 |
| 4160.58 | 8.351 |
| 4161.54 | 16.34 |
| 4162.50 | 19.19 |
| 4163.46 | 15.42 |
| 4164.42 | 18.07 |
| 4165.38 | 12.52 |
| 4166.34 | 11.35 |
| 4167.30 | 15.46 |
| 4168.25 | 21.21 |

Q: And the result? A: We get -2.0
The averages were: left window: 15.8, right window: 14.8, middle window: 16.1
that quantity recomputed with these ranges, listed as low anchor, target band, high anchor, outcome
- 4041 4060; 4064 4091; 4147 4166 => -2.4 A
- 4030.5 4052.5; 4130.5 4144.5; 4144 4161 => -1.2 A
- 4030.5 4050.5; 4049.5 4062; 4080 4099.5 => 1.1 A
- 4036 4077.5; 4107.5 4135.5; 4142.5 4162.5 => -2.6 A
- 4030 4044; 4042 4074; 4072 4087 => 2.4 A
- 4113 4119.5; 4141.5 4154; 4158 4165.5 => 1.9 A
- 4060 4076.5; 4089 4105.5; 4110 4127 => 0.7 A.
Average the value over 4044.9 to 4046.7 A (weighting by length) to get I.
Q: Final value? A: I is 14.6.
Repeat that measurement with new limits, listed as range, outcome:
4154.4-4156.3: 17.6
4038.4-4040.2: 19.7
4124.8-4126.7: 16.2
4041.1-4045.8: 15.4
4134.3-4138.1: 16.9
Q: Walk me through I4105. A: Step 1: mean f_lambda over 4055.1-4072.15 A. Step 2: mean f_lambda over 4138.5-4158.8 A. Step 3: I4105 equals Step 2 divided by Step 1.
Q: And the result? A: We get 0.91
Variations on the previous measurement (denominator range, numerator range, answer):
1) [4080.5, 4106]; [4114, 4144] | 0.99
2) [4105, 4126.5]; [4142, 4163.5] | 0.89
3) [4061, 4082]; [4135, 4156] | 0.91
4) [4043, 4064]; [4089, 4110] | 1.01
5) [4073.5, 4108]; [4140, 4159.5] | 0.85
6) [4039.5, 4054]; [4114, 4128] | 1.02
